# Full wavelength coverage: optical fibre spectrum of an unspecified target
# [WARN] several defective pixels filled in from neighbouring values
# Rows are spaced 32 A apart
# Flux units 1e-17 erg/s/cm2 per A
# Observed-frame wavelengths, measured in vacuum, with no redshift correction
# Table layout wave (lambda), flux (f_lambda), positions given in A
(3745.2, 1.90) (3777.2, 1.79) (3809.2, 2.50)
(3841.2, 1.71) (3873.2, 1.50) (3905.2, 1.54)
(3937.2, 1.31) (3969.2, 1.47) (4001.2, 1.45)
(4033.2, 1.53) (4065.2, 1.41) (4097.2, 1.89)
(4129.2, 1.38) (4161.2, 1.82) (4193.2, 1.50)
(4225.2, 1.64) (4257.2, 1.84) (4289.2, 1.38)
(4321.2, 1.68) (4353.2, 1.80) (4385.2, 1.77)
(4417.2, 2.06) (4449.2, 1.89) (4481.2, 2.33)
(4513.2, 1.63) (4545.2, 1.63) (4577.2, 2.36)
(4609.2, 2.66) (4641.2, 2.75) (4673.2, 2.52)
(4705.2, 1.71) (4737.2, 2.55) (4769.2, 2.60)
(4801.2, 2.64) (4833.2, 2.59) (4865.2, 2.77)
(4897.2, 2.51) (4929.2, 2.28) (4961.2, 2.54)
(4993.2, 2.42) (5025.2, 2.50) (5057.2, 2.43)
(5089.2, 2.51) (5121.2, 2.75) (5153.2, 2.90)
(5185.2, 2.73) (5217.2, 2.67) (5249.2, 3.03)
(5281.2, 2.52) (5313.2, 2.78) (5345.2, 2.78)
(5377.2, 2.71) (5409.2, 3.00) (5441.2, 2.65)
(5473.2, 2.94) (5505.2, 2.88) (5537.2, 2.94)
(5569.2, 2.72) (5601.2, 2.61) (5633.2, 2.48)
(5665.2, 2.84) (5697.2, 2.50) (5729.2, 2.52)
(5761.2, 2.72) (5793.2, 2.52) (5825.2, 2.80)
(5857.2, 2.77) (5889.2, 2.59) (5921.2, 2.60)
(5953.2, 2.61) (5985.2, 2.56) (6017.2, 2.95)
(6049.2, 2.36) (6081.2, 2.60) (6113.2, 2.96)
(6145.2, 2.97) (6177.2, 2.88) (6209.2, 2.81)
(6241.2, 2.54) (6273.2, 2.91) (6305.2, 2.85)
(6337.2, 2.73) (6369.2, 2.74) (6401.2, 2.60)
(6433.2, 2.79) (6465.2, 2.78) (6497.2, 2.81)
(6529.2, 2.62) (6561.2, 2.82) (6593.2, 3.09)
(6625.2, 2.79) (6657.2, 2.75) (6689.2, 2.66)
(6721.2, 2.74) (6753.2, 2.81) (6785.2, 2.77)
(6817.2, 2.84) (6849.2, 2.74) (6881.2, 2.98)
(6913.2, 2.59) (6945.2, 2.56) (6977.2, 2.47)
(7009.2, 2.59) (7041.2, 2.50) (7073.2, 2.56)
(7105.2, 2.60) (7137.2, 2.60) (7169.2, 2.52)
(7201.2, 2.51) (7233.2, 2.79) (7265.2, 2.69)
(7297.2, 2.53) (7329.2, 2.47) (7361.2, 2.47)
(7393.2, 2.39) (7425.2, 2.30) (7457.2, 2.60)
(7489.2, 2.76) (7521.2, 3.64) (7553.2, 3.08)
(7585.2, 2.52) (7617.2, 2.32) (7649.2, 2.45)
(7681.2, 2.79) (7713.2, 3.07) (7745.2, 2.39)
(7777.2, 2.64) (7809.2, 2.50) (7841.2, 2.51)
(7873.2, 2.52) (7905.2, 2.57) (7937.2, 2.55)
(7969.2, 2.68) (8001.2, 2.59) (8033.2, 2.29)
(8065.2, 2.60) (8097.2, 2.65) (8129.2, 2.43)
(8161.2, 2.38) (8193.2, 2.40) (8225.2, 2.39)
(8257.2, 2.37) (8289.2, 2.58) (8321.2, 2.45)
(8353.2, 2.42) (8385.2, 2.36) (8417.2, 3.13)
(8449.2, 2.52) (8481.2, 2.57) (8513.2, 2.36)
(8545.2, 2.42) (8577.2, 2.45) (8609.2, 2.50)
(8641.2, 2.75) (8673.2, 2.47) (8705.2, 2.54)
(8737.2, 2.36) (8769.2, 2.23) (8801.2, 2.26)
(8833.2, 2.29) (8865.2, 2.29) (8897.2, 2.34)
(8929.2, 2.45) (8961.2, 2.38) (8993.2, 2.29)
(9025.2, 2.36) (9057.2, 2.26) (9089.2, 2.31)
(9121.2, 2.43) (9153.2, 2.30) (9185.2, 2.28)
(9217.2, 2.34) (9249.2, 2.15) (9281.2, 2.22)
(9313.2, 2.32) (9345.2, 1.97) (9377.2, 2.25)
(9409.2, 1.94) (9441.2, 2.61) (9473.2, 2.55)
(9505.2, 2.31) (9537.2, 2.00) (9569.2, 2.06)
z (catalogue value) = 0.146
